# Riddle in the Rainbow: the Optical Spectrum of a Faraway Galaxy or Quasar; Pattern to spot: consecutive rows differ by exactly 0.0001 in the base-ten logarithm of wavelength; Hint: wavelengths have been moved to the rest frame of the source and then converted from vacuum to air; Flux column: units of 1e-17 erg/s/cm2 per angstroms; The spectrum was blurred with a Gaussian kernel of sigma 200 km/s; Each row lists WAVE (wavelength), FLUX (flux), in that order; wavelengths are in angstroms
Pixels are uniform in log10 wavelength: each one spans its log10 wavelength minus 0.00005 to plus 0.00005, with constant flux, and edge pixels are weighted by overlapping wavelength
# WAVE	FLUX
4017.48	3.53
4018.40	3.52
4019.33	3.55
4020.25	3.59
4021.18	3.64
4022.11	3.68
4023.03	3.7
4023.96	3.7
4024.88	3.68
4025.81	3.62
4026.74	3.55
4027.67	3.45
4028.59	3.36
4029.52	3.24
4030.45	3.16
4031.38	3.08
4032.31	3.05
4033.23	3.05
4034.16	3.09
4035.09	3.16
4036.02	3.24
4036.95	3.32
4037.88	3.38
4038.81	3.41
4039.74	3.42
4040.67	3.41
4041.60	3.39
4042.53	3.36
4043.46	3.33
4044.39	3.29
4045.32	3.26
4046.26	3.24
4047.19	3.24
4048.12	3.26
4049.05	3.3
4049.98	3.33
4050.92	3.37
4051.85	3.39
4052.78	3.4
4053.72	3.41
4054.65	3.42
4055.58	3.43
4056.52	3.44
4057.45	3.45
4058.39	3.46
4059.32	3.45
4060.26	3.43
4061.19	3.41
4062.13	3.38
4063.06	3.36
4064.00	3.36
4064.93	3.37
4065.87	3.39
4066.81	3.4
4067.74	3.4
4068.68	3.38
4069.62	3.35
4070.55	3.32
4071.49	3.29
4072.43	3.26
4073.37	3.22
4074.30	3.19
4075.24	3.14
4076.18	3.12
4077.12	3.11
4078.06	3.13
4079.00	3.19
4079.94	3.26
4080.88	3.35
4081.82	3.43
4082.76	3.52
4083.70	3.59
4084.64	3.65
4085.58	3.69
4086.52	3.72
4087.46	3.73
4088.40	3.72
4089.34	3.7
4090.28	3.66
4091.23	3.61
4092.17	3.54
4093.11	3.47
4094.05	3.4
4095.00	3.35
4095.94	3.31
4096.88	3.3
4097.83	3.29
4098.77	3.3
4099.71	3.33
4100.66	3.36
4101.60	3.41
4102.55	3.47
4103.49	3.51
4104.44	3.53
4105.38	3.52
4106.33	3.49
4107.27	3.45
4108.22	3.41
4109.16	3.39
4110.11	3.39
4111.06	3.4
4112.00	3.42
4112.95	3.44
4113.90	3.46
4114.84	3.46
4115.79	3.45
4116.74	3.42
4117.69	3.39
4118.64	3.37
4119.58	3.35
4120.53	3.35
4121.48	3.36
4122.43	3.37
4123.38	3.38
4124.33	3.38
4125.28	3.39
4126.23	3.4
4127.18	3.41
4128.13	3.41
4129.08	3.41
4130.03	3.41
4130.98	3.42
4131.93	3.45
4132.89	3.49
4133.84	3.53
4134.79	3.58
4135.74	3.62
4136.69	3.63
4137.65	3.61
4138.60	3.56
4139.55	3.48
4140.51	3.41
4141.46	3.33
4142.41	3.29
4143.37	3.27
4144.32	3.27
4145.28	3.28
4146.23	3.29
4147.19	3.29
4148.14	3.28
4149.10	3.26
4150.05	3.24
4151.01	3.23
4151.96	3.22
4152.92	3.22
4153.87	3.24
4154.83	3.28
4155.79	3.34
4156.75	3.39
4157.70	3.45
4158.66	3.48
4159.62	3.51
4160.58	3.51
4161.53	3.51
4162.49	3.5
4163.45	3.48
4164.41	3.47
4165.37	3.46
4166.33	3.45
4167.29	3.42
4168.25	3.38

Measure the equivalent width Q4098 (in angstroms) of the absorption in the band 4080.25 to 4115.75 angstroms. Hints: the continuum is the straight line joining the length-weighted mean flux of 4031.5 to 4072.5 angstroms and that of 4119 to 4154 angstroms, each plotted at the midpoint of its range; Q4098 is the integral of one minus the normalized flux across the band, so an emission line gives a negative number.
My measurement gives -1.23 angstroms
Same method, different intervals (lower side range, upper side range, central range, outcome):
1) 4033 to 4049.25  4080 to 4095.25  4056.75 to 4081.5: 1.0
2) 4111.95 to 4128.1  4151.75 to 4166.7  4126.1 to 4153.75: 0.1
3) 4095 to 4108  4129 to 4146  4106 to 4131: 0.1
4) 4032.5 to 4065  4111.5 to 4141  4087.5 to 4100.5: -0.2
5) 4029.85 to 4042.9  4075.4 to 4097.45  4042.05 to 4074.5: -0.1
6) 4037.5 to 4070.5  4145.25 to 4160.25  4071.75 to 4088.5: -0.1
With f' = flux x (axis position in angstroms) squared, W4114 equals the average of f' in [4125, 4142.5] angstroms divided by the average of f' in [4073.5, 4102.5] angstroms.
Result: 1.0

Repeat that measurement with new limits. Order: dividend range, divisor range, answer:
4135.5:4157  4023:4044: 1.06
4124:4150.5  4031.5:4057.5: 1.08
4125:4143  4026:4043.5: 1.10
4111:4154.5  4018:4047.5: 1.05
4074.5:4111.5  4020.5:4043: 1.05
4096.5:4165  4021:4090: 1.04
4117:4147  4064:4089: 1.04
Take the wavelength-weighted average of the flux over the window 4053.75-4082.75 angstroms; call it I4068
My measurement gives 3.33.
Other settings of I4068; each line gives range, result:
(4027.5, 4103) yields 3.36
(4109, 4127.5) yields 3.4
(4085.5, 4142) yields 3.46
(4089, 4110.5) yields 3.44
